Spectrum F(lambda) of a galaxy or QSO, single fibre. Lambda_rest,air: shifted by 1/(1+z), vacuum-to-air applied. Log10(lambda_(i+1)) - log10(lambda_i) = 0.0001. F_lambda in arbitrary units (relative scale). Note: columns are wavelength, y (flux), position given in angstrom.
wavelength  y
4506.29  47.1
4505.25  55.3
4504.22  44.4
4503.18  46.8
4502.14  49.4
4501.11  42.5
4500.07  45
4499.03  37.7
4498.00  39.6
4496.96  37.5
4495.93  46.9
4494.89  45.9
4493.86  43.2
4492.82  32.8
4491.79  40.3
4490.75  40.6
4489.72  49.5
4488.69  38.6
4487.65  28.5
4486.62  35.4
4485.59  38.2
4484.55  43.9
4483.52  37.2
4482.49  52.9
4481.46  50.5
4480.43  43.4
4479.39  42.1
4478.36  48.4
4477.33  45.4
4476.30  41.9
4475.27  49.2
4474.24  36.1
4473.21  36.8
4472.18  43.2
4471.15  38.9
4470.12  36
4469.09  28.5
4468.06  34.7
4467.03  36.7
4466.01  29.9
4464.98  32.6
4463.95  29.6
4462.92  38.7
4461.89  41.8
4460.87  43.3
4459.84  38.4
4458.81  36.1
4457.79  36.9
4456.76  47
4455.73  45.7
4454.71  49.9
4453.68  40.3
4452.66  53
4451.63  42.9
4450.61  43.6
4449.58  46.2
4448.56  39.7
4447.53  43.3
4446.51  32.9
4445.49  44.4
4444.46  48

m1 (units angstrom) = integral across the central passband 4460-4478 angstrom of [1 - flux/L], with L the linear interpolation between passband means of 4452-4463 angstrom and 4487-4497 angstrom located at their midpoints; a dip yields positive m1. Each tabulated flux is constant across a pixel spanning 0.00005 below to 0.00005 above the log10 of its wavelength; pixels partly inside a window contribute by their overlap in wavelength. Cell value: 1.8 angstrom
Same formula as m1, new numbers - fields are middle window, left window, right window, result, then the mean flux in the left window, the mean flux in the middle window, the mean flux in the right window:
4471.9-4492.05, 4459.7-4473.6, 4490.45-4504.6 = -1.5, 36.3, 42.1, 42.3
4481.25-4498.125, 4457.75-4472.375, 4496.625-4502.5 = -0.4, 36.2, 41.1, 41.9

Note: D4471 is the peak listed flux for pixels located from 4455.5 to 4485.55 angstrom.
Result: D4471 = 52.9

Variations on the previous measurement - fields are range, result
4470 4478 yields 49.2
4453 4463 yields 49.9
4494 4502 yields 46.9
